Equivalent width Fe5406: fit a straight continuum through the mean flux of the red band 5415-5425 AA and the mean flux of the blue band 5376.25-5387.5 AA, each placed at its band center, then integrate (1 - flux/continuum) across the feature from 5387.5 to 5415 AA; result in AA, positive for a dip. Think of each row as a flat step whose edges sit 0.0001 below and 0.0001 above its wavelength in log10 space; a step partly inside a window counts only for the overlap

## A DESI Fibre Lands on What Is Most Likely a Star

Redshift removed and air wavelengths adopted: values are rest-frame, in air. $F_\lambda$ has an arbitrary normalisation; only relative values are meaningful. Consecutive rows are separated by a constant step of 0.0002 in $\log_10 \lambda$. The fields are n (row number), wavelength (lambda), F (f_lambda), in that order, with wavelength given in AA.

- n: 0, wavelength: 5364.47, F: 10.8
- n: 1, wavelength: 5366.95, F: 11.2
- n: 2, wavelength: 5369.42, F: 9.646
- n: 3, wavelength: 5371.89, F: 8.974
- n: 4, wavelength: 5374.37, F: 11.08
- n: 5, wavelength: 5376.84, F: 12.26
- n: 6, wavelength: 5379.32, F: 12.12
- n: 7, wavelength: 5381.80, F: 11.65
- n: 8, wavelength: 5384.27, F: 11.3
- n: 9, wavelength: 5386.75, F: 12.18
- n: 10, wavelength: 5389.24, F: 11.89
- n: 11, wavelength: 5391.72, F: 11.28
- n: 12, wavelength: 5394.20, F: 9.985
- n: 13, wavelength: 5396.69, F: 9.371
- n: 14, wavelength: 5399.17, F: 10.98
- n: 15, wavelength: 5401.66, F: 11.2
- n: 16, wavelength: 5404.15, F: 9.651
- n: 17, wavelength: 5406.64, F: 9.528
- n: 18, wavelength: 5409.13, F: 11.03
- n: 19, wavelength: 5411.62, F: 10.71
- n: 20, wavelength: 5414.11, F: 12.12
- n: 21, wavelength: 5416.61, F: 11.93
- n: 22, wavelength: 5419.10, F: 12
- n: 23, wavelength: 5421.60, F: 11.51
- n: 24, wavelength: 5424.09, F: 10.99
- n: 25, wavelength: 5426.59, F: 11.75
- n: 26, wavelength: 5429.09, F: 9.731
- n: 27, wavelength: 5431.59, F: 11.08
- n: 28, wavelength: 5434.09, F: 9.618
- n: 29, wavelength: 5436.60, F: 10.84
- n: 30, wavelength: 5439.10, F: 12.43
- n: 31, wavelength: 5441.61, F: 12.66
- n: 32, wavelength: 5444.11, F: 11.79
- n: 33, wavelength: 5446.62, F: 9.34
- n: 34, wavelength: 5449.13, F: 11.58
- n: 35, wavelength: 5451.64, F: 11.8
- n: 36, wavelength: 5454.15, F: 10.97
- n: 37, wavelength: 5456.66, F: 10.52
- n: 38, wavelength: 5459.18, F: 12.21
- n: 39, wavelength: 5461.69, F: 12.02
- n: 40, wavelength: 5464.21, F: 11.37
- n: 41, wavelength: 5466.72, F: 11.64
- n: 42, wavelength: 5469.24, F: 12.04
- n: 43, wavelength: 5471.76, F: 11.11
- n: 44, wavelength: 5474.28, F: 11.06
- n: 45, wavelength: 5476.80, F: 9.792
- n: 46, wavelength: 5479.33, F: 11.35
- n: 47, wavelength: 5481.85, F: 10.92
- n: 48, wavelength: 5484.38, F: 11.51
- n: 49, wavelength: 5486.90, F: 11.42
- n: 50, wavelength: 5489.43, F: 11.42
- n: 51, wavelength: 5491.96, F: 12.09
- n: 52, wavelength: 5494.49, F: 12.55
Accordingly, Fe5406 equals 2.4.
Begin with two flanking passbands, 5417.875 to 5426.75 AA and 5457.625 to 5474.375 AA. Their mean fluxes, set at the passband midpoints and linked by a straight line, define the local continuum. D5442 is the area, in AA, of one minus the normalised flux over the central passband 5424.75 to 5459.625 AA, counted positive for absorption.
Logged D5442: 1.4 AA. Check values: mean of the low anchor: 11.5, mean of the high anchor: 11.7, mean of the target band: 11.1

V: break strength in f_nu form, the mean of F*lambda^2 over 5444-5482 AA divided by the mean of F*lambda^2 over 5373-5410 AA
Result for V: 1.04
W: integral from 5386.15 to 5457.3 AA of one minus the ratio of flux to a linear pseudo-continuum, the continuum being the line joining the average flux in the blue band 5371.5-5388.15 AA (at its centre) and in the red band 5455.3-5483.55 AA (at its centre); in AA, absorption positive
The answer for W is 2.1 AA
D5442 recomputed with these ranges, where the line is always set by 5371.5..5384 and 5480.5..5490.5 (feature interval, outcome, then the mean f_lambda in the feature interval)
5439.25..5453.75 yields -0.2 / 11.5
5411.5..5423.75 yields -0.4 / 11.7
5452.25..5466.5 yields -0.1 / 11.5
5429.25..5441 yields 0.4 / 11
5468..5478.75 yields 0.3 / 11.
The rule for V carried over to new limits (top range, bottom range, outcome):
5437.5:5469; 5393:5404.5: 1.15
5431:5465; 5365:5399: 1.05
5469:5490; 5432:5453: 1.00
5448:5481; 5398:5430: 1.05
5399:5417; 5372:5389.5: 0.94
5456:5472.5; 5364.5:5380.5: 1.11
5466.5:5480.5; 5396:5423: 1.04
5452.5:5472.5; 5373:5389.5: 1.01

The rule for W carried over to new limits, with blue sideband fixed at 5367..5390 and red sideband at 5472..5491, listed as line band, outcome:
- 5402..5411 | 0.8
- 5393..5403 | 0.7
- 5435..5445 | -0.6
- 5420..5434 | 0.3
